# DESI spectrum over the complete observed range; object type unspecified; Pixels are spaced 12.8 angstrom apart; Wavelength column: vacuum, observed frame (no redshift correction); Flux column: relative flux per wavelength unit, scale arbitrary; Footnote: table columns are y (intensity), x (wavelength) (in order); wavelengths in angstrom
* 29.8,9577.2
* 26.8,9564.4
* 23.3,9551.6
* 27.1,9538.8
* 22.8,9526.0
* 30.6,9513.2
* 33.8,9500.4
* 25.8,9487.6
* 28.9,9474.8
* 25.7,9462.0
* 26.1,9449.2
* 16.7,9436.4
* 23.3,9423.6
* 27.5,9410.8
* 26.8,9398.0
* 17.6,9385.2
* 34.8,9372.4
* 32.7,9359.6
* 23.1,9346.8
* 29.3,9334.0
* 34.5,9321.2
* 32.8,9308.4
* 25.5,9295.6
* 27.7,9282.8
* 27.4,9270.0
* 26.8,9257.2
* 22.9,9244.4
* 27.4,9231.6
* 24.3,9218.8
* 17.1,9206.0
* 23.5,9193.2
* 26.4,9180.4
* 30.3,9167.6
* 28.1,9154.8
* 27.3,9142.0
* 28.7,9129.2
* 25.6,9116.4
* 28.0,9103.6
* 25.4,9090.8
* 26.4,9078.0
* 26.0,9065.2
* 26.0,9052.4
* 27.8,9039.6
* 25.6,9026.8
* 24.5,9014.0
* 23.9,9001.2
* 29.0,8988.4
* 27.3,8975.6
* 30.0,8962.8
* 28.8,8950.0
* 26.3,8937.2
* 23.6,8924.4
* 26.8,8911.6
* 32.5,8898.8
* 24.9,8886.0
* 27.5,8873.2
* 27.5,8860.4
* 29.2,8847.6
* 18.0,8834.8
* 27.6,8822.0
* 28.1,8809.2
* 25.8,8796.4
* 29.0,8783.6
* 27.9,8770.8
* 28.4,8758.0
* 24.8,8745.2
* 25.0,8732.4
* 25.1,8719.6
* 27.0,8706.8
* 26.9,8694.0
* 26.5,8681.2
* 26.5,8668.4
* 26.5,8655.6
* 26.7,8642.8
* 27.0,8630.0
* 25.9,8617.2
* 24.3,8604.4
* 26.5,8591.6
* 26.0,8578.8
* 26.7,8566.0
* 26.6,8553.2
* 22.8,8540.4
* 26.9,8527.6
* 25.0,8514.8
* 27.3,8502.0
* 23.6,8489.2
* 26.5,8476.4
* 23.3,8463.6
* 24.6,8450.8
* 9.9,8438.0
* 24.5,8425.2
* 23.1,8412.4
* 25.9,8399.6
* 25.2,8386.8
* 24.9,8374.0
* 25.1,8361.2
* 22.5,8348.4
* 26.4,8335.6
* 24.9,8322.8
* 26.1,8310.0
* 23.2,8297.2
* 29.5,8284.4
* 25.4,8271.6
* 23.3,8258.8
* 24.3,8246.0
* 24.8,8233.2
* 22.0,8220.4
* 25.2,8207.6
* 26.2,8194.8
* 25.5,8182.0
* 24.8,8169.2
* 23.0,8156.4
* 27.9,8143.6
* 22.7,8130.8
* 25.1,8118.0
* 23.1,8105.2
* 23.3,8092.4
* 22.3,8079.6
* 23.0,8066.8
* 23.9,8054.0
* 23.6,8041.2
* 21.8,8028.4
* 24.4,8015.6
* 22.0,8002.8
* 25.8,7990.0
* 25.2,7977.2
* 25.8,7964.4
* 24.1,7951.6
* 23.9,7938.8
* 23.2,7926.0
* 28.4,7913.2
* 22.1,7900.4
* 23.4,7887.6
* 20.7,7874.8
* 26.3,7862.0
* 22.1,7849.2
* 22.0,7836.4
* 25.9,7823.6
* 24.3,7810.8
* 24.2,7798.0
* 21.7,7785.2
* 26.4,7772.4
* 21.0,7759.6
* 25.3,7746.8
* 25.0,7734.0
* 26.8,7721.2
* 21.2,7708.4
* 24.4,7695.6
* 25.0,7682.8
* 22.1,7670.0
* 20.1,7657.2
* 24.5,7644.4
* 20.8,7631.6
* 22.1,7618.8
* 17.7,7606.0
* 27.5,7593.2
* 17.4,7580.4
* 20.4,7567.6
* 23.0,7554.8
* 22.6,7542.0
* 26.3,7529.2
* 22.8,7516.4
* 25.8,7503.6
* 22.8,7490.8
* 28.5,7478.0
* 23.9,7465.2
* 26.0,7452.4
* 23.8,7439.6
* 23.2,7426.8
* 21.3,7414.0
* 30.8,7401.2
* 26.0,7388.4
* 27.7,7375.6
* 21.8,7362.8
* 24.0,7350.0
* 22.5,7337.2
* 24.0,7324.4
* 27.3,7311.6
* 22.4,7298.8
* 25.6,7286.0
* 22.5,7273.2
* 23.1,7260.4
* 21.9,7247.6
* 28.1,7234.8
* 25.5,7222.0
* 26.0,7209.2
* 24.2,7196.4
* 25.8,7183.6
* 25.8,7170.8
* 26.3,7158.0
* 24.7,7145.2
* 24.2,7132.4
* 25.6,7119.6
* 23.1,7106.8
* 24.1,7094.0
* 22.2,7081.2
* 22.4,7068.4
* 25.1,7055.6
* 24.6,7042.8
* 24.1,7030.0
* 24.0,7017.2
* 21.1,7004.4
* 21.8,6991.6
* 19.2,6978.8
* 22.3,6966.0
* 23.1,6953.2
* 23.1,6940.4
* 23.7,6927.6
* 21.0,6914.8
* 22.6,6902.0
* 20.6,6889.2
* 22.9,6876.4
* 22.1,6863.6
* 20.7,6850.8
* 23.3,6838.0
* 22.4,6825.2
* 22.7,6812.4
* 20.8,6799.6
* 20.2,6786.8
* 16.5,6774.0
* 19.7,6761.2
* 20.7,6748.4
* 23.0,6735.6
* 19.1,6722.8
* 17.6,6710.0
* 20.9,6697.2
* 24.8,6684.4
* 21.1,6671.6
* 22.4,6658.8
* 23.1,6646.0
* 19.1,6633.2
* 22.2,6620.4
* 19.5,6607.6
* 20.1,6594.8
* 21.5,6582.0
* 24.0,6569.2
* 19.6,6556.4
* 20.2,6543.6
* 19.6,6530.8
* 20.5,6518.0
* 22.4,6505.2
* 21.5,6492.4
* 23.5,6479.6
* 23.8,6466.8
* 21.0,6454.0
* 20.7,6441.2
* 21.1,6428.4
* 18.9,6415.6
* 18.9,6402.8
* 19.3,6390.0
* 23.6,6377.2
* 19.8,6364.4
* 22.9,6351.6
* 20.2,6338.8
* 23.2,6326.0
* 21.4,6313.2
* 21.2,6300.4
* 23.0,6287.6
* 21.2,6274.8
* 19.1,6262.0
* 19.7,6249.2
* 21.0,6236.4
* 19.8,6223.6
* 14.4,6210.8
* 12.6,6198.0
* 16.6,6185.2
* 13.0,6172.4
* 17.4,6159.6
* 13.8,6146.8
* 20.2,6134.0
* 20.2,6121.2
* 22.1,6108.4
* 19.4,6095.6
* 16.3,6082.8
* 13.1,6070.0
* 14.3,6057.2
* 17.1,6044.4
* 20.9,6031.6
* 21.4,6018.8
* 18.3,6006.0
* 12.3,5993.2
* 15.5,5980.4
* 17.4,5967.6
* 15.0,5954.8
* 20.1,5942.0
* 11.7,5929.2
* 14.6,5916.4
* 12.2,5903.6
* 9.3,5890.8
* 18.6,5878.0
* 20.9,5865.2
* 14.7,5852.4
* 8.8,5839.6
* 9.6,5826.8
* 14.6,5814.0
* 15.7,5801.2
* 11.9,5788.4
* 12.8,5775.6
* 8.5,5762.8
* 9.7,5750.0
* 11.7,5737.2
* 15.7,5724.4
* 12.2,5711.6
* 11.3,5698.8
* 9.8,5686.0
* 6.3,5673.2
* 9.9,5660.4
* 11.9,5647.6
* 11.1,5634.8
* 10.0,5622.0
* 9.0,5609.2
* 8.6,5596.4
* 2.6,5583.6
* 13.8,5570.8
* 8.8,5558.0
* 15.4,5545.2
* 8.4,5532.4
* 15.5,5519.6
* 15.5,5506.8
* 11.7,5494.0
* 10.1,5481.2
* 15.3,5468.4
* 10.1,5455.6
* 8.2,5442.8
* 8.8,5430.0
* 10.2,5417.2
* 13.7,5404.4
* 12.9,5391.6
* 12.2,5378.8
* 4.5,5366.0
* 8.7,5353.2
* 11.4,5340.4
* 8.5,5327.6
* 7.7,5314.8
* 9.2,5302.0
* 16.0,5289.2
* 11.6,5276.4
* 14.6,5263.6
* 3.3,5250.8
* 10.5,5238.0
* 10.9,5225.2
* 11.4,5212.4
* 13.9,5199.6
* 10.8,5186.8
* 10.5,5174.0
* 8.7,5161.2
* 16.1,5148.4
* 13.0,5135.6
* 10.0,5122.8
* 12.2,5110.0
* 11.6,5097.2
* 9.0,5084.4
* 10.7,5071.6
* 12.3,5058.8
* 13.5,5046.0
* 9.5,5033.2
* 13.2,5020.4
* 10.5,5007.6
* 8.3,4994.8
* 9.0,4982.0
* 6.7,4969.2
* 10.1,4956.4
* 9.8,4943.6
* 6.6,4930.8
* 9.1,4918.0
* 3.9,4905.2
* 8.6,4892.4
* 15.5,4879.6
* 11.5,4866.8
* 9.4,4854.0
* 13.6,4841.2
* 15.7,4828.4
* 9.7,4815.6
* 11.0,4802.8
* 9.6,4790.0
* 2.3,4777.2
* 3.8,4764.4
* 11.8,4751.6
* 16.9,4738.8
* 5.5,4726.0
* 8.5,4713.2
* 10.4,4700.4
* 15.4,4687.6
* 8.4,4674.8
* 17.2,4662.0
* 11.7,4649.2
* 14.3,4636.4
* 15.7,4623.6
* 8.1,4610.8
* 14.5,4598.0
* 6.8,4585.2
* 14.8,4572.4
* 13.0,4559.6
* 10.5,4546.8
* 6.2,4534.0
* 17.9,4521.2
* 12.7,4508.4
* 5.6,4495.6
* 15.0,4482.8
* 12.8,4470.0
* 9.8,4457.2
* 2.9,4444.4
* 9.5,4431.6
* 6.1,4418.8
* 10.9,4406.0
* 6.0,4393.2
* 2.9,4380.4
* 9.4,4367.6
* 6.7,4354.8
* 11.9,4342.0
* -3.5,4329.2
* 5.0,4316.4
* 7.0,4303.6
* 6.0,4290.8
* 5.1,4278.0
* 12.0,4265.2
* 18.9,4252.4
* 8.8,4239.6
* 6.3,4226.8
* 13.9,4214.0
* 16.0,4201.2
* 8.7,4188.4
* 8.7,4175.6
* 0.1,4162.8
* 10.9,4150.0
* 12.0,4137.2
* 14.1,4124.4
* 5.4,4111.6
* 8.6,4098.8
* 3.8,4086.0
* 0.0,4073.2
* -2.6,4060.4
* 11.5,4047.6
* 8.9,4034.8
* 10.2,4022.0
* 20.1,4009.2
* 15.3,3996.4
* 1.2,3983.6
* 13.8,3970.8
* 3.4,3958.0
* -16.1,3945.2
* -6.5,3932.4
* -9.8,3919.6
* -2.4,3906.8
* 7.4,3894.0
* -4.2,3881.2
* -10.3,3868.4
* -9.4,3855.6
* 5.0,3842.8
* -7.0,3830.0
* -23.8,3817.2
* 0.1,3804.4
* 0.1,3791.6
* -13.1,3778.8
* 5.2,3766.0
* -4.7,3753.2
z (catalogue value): 0.56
